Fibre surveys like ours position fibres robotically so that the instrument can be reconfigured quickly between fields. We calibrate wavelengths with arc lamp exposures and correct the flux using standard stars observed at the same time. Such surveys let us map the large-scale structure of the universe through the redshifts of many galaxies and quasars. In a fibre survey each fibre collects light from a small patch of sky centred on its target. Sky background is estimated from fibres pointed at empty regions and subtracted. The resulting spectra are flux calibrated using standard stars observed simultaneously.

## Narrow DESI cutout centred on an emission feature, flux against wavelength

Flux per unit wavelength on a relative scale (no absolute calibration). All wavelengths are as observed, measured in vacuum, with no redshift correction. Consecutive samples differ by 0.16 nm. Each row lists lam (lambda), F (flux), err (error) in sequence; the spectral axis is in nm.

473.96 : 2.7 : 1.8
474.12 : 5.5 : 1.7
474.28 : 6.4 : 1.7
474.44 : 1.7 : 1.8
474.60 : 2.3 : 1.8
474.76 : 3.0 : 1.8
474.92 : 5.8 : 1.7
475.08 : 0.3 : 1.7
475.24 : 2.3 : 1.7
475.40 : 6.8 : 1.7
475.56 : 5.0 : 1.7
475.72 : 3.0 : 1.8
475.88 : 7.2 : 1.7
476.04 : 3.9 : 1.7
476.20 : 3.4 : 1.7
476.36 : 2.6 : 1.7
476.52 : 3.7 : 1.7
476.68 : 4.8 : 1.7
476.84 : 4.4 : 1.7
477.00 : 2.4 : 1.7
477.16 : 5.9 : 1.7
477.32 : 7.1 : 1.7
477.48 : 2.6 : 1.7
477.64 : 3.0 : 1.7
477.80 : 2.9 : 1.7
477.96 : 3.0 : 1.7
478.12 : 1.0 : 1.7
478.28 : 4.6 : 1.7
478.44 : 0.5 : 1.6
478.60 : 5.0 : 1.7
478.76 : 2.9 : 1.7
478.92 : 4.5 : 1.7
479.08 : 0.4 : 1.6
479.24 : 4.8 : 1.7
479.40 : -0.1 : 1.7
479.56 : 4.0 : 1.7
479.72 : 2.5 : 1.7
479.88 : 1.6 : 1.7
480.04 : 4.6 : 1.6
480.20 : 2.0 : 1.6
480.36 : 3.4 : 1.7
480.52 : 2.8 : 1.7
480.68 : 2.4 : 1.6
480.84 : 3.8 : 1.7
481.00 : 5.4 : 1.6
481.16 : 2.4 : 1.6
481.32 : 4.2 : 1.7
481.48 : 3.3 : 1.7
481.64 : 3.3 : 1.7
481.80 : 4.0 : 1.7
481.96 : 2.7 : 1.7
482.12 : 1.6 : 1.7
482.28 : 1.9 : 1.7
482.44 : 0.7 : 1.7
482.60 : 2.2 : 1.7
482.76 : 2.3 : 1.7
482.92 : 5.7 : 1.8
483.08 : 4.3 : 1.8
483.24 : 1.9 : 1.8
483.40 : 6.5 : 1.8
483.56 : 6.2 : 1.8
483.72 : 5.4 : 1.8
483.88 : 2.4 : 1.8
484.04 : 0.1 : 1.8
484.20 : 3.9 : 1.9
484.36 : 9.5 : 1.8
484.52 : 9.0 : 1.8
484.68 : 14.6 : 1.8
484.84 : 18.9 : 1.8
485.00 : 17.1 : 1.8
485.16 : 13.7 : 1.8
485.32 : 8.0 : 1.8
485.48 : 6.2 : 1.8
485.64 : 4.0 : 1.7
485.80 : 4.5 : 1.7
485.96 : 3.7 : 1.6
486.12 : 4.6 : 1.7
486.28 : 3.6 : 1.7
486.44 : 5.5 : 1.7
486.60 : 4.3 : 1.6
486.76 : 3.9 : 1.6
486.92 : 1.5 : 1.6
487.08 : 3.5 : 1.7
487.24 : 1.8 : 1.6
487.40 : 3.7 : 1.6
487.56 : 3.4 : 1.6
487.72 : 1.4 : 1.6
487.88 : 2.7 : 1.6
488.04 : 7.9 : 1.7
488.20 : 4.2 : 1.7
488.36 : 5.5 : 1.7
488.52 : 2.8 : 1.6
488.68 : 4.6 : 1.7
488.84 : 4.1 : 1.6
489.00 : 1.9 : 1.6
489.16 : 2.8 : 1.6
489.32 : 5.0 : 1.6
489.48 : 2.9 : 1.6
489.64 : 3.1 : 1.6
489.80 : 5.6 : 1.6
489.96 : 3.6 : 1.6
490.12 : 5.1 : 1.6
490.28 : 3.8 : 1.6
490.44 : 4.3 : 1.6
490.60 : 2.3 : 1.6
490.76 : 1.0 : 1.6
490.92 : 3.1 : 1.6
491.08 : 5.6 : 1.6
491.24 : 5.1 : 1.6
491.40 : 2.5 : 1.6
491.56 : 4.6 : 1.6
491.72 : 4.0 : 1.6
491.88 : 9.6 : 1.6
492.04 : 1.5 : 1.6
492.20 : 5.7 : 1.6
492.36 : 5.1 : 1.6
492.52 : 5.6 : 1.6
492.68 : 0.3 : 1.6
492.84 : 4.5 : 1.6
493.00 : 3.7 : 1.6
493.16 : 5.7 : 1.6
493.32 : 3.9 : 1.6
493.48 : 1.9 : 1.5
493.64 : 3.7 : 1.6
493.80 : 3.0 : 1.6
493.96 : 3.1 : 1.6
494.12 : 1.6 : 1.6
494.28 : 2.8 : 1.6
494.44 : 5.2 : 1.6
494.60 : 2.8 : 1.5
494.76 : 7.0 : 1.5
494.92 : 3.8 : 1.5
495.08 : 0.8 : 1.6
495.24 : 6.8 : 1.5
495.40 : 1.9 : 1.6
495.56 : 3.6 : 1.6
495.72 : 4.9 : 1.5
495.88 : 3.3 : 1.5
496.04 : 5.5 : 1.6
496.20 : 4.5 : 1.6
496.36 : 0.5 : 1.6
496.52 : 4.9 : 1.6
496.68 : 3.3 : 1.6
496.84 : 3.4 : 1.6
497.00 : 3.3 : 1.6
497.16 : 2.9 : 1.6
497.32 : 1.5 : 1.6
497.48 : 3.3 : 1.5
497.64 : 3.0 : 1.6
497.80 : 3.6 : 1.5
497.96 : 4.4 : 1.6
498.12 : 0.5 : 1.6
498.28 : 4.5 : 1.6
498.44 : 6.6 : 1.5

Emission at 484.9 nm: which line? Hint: [O II] 3727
